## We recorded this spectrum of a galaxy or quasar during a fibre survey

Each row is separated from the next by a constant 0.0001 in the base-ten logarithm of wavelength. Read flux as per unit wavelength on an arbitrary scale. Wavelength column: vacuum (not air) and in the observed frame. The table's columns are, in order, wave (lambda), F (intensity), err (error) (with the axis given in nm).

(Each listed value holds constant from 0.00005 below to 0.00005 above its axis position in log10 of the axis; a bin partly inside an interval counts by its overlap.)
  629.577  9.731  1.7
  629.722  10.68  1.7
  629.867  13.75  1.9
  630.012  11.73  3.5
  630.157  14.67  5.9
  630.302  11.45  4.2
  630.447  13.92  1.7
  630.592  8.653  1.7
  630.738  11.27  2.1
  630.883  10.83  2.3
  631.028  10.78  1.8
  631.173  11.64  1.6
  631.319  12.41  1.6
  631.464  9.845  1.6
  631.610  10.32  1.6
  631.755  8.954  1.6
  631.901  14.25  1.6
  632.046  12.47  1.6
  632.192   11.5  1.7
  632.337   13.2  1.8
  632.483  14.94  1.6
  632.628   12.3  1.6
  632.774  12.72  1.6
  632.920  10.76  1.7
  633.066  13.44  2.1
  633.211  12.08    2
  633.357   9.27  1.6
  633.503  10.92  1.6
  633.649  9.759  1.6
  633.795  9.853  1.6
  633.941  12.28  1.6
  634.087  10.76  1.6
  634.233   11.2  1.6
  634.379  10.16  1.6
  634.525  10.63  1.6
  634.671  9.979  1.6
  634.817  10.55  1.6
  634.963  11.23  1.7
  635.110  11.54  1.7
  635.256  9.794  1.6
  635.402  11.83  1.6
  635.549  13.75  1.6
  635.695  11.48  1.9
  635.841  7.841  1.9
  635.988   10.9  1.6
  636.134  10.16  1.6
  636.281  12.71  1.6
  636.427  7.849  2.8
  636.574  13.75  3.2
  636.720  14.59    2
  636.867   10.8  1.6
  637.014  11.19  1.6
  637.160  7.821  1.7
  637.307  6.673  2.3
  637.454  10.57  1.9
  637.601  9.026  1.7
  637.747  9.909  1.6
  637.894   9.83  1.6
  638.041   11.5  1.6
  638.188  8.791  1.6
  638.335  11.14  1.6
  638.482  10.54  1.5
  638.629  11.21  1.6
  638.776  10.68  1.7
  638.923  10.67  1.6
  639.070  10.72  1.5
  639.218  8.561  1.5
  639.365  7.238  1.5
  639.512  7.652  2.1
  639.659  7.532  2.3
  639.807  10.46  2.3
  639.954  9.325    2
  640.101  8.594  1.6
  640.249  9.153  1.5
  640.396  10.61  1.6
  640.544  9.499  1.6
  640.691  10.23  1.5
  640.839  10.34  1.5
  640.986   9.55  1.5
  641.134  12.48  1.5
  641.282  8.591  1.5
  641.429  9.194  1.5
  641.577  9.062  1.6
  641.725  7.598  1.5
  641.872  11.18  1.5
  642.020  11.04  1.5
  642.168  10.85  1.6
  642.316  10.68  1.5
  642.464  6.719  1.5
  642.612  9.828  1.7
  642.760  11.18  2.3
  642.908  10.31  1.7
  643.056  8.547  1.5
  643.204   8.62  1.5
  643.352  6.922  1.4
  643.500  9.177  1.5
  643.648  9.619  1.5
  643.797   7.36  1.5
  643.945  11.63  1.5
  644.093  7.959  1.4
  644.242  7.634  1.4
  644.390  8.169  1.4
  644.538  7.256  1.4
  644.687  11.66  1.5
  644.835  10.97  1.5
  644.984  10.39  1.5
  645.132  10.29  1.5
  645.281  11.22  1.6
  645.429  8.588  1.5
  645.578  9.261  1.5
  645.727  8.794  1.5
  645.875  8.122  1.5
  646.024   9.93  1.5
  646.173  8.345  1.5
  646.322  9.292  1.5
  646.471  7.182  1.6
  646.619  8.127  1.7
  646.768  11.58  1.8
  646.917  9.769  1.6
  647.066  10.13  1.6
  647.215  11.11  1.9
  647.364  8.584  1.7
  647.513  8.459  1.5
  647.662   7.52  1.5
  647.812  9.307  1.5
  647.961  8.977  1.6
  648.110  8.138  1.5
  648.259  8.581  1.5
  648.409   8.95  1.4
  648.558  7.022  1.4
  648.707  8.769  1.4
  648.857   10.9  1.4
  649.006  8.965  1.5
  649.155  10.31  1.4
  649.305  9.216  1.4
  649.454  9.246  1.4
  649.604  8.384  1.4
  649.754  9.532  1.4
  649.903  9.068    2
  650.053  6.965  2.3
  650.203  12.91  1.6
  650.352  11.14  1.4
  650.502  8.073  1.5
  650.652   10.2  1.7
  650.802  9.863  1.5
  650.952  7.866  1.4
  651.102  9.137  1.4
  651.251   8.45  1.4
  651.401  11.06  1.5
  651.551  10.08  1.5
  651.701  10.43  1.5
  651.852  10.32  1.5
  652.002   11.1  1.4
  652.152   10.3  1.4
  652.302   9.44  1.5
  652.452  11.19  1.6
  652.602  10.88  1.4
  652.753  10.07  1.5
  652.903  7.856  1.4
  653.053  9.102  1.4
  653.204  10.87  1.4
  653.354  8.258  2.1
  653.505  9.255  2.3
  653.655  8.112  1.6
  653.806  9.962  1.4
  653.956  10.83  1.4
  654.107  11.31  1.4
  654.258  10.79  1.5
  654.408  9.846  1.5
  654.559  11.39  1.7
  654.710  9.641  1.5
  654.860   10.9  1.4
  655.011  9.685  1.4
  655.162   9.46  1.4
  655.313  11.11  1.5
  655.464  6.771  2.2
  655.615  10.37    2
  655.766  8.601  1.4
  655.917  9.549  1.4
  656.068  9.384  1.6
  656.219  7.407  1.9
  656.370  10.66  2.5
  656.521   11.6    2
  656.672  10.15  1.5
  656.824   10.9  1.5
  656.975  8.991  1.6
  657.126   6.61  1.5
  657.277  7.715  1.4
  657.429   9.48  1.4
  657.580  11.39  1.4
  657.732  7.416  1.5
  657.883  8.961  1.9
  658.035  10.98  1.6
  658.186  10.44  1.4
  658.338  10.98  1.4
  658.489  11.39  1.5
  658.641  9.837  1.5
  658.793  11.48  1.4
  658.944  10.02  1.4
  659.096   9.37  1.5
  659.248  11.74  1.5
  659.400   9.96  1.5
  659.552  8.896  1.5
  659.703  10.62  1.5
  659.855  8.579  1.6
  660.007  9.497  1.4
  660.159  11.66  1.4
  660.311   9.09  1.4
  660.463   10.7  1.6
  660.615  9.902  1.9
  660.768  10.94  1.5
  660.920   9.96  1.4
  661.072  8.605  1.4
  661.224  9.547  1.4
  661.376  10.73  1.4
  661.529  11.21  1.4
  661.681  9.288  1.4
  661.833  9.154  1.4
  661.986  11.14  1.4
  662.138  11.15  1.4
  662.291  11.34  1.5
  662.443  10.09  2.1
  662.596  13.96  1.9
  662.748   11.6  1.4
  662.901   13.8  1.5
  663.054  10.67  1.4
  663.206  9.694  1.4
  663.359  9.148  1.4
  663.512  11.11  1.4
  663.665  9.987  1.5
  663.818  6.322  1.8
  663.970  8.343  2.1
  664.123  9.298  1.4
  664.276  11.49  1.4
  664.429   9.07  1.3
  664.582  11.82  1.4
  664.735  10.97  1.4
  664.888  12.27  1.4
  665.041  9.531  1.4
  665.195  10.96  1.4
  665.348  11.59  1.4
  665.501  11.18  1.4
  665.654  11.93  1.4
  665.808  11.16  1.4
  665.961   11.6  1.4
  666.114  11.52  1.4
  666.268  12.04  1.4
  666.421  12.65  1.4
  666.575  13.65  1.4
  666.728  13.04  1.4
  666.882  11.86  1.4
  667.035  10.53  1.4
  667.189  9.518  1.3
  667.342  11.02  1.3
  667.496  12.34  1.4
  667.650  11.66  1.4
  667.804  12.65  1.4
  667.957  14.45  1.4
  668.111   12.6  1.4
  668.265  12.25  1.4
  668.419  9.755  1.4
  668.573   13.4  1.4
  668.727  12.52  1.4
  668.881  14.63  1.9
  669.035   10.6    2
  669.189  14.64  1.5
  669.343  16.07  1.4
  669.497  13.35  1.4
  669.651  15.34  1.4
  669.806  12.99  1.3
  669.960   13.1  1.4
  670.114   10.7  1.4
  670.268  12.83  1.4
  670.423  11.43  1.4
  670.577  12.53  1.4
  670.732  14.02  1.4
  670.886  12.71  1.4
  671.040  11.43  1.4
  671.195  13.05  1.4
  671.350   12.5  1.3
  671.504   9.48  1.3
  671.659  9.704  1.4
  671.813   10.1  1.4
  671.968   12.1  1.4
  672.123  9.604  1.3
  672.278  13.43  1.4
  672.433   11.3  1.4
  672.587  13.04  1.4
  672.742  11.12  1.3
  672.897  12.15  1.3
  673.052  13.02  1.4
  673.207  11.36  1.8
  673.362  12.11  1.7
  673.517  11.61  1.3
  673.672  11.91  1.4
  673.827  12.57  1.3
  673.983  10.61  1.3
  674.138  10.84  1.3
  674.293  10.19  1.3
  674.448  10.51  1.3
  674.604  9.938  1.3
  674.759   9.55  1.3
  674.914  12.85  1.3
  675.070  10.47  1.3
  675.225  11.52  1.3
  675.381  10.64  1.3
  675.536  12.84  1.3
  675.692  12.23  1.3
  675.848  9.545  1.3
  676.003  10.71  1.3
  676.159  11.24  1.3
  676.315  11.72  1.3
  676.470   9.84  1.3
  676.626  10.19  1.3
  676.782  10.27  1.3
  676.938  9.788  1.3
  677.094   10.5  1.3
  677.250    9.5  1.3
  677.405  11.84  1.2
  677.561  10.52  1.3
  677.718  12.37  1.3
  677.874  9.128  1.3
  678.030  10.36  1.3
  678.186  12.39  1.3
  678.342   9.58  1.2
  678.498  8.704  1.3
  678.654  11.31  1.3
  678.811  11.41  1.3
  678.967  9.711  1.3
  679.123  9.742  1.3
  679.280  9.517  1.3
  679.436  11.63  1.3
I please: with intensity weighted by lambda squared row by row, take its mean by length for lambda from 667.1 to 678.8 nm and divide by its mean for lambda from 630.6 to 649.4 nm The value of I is 1.28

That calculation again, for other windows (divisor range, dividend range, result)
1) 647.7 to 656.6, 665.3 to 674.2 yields 1.33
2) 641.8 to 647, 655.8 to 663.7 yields 1.14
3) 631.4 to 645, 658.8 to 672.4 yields 1.20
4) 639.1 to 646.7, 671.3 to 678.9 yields 1.31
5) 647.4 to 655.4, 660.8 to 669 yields 1.21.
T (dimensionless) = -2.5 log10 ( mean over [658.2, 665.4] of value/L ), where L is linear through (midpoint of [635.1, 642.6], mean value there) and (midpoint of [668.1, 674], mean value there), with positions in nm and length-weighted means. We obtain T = 0.12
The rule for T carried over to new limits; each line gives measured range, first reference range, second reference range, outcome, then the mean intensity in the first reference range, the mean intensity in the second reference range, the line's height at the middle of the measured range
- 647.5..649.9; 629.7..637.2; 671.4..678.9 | 0.25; 11.4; 11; 11.2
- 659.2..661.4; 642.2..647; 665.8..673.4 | 0.12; 9.24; 12.2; 11.1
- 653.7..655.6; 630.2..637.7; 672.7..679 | 0.09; 11.1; 10.9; 11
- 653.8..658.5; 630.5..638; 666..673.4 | 0.20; 11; 12.2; 11.8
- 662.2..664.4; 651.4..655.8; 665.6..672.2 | 0.09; 9.96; 12.2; 11.4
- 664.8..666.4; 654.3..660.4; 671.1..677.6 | -0.09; 9.82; 11.1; 10.5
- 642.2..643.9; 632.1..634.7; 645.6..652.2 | 0.12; 11.5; 9.32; 10.1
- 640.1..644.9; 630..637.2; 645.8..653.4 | 0.09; 11.3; 9.4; 10.3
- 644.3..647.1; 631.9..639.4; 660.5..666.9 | 0.16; 10.9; 10.8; 10.9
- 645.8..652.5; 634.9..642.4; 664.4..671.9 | 0.16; 10.1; 12.1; 10.8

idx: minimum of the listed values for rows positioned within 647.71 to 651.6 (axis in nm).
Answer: 6.965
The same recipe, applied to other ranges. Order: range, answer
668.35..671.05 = 9.755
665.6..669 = 9.518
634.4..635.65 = 9.794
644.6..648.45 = 7.182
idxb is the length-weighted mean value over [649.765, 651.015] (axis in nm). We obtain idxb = 9.53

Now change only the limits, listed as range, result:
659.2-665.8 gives 10.4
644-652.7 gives 9.41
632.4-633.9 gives 11.6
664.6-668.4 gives 11.8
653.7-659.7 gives 9.9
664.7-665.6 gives 11.1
